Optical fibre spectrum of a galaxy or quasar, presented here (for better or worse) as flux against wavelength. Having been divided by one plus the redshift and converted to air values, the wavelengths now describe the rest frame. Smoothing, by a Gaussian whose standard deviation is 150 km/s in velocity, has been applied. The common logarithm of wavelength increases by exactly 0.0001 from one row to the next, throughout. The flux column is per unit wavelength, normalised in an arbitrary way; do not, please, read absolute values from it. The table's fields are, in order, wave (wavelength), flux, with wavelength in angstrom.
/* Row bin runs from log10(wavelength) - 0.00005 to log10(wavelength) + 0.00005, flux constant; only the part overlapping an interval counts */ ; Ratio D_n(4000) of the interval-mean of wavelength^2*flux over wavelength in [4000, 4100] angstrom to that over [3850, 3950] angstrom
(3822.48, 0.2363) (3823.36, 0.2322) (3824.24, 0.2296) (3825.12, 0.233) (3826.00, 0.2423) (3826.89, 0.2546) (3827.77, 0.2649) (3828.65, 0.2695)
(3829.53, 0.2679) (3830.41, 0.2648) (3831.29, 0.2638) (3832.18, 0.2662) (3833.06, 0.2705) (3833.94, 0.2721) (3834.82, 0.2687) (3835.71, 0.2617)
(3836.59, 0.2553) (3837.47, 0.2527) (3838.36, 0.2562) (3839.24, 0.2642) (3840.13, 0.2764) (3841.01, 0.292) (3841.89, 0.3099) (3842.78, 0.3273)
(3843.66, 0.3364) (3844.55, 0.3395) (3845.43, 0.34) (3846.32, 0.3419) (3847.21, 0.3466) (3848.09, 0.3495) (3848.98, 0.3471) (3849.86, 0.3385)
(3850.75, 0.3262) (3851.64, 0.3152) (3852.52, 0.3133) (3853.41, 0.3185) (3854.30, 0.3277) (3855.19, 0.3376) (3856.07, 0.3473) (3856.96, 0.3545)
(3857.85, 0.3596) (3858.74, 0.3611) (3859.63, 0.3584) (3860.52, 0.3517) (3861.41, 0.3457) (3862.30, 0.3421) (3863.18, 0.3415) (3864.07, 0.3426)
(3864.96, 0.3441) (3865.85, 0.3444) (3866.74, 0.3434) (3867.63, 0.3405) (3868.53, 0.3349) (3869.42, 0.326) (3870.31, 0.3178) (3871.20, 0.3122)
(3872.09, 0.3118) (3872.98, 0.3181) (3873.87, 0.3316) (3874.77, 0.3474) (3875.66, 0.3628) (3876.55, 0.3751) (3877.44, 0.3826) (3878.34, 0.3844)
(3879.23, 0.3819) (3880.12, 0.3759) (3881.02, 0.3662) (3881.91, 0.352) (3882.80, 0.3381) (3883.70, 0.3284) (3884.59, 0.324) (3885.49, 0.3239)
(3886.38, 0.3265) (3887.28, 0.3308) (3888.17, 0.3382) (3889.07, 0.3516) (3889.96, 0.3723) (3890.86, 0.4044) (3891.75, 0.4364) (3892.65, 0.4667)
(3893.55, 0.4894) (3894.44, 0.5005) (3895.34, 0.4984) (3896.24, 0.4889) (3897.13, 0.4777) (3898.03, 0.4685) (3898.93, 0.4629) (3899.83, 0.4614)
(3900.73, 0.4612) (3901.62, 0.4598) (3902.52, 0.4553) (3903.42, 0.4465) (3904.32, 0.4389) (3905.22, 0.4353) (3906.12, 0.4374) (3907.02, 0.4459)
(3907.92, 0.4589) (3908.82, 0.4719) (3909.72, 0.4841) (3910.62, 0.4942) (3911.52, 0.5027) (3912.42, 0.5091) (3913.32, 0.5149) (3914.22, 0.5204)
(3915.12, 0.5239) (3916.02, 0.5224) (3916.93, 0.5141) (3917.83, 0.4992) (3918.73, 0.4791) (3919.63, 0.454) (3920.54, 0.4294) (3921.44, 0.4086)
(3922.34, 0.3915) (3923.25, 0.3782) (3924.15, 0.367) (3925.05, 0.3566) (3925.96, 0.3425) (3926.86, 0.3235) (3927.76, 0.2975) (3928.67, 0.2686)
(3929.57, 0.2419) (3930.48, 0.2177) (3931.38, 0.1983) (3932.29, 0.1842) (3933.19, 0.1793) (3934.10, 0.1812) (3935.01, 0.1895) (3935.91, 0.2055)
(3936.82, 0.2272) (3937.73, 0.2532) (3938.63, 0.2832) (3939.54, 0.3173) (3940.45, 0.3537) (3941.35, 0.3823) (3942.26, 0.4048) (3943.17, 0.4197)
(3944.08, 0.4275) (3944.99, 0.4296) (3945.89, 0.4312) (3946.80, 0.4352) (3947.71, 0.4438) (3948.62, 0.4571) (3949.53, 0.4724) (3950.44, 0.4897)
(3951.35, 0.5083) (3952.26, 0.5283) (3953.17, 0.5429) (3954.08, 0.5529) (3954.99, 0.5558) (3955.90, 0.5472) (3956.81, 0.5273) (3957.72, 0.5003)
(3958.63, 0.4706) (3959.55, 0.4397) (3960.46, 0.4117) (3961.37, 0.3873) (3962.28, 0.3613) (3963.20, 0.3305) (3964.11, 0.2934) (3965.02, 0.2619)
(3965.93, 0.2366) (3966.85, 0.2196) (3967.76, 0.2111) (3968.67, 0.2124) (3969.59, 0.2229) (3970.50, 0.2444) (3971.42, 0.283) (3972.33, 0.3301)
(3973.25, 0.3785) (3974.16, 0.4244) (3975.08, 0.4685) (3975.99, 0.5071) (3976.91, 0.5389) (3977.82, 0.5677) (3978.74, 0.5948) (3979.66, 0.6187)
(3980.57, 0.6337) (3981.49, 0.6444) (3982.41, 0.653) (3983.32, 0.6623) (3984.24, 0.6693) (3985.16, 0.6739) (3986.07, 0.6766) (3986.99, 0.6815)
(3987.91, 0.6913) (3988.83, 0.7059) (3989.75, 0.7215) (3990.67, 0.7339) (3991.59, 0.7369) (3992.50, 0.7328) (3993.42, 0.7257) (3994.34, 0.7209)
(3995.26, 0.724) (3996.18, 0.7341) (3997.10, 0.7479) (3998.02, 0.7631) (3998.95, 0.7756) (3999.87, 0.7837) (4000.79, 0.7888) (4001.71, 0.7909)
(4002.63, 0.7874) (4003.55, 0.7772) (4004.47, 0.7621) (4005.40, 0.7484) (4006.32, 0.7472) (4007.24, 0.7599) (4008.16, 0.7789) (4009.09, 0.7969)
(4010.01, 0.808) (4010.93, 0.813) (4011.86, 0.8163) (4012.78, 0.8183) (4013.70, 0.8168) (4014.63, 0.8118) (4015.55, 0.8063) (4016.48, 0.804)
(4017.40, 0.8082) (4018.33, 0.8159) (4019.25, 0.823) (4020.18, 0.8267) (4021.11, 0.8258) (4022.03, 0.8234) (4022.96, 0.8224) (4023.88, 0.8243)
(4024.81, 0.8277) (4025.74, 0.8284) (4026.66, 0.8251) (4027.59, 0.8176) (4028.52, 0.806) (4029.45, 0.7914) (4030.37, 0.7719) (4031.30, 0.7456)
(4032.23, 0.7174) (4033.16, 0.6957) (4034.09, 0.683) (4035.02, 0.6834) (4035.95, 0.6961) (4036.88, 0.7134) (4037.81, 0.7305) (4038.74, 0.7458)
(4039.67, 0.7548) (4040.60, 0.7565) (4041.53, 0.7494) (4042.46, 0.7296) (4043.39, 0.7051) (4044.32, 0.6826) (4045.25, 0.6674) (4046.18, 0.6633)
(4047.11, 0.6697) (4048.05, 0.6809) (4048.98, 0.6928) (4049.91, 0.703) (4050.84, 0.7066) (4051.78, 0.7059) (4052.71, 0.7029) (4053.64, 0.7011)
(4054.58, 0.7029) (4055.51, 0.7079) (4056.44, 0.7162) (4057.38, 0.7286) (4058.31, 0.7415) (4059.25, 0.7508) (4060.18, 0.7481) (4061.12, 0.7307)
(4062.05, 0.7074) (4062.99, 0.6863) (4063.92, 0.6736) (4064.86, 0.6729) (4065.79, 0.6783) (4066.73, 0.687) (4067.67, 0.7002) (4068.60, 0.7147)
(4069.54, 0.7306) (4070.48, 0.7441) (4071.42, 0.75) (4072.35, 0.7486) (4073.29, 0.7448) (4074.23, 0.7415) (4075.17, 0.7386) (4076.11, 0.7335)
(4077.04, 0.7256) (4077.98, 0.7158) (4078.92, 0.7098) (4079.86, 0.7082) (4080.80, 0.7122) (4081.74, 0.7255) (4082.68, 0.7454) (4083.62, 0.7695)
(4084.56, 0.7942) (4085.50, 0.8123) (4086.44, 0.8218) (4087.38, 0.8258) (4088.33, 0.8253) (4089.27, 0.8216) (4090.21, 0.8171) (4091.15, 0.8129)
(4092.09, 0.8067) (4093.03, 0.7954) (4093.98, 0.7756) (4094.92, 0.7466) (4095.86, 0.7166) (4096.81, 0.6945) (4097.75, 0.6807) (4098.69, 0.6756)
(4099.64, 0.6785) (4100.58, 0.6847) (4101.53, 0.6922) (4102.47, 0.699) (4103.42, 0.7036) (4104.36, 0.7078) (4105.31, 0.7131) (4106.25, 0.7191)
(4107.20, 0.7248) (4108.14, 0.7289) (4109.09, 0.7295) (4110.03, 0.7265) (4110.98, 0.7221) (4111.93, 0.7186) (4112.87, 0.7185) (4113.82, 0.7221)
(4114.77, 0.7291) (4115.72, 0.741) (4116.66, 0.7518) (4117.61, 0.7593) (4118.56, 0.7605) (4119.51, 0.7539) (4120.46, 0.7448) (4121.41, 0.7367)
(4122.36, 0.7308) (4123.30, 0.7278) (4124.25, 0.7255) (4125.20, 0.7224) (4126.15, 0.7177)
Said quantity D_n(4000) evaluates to 2.1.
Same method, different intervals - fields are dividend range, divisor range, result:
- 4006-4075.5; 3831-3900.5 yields 2.33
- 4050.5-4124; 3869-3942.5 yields 2.10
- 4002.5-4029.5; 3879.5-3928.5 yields 1.99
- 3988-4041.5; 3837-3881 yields 2.49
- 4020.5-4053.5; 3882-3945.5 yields 2.02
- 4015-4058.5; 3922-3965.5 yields 2.11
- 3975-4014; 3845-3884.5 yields 2.23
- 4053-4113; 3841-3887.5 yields 2.40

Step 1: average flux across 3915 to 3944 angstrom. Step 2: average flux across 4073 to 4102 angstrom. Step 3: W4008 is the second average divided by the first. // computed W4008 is 2.23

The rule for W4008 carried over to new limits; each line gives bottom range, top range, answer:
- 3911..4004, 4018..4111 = 1.55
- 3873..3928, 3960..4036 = 1.56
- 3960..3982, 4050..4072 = 1.82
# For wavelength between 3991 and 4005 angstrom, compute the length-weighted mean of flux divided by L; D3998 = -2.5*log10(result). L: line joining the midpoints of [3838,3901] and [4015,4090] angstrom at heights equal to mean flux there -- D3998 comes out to -0.199 mag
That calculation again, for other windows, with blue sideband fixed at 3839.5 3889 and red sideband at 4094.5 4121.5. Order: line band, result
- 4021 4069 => -0.178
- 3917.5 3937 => 0.367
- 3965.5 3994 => -0.015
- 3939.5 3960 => 0.018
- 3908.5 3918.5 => -0.211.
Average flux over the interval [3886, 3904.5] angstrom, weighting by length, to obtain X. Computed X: 0.435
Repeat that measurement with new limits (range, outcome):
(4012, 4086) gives 0.743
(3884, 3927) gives 0.439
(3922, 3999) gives 0.454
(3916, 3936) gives 0.33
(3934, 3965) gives 0.405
